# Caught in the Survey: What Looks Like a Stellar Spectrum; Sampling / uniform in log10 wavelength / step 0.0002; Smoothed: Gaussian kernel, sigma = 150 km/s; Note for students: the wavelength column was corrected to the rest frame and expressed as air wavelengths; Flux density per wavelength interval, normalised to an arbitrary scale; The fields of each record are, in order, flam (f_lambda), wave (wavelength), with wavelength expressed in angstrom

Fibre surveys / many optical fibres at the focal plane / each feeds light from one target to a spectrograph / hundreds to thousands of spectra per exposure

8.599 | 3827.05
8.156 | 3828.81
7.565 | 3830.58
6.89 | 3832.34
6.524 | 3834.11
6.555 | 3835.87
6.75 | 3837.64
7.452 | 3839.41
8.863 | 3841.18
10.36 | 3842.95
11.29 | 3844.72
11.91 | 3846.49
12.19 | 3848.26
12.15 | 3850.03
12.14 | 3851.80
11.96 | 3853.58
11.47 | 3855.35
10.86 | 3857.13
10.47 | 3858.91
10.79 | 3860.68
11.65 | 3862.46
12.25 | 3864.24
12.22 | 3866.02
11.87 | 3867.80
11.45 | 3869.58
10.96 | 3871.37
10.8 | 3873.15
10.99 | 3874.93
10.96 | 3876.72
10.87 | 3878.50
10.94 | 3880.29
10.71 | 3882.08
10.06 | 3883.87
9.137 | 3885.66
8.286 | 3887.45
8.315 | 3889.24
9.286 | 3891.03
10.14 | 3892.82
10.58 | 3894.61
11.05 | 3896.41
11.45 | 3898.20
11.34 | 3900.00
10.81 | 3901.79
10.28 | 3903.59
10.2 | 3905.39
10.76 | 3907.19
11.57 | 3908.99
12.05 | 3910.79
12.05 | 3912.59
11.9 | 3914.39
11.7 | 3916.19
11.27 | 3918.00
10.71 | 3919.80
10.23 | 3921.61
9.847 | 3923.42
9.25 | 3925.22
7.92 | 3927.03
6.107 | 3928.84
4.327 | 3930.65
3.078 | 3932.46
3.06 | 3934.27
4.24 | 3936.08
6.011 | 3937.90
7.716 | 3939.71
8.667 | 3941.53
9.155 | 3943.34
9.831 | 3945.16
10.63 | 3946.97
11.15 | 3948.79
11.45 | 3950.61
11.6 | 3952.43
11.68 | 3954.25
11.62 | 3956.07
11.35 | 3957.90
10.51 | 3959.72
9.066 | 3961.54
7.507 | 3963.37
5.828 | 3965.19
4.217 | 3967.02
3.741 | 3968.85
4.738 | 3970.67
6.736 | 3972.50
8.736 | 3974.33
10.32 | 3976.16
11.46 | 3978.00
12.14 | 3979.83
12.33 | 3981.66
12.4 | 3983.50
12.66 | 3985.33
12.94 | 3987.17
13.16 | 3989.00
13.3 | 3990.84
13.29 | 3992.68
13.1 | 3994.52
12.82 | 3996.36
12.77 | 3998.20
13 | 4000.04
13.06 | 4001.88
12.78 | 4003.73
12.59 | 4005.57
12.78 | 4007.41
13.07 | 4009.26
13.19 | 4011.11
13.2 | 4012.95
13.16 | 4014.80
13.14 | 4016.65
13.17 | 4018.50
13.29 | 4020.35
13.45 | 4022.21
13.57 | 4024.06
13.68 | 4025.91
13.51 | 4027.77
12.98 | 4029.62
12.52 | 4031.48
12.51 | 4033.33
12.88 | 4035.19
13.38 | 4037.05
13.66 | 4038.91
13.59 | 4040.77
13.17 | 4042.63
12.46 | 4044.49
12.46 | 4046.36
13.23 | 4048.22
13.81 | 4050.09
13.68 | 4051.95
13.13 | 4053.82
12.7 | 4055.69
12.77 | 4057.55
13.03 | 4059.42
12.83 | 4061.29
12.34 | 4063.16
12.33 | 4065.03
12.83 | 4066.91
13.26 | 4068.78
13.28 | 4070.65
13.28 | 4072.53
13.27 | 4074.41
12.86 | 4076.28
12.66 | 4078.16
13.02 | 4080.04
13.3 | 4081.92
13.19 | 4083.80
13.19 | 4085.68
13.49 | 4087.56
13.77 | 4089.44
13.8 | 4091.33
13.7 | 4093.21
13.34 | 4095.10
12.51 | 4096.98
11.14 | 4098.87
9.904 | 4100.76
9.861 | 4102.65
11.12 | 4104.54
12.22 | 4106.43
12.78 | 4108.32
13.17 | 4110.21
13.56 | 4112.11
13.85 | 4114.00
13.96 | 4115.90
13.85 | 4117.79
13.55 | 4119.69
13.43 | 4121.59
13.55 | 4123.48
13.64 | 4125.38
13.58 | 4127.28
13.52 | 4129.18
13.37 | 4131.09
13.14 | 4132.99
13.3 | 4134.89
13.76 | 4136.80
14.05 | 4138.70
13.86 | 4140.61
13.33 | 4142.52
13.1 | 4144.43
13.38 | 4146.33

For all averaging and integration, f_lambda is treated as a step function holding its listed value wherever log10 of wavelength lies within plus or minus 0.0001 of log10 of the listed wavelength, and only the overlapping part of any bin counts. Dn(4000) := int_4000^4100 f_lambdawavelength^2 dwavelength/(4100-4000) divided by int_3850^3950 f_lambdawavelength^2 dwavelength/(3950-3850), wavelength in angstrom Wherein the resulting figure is 1.4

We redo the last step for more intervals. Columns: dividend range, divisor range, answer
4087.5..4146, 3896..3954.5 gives 1.52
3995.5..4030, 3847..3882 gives 1.24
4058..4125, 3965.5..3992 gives 1.38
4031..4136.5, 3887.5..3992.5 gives 1.46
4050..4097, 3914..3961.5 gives 1.56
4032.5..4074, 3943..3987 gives 1.41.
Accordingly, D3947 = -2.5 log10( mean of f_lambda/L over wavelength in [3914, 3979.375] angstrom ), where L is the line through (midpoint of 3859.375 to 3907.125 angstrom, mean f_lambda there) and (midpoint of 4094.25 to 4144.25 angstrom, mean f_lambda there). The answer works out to 0.30 mag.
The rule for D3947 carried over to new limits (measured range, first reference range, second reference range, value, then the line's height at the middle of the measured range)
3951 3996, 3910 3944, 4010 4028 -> 0.069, 10.9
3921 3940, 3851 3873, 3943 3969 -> 0.483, 10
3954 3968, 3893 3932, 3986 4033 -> 0.298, 11.6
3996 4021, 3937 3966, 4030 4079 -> -0.135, 11.5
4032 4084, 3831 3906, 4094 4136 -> -0.066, 12.3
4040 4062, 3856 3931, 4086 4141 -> -0.064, 12.3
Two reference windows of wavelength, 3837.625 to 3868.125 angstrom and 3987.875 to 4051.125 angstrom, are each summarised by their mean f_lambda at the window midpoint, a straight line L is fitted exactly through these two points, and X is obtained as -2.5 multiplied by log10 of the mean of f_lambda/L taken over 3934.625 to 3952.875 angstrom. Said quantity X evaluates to 0.35 mag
